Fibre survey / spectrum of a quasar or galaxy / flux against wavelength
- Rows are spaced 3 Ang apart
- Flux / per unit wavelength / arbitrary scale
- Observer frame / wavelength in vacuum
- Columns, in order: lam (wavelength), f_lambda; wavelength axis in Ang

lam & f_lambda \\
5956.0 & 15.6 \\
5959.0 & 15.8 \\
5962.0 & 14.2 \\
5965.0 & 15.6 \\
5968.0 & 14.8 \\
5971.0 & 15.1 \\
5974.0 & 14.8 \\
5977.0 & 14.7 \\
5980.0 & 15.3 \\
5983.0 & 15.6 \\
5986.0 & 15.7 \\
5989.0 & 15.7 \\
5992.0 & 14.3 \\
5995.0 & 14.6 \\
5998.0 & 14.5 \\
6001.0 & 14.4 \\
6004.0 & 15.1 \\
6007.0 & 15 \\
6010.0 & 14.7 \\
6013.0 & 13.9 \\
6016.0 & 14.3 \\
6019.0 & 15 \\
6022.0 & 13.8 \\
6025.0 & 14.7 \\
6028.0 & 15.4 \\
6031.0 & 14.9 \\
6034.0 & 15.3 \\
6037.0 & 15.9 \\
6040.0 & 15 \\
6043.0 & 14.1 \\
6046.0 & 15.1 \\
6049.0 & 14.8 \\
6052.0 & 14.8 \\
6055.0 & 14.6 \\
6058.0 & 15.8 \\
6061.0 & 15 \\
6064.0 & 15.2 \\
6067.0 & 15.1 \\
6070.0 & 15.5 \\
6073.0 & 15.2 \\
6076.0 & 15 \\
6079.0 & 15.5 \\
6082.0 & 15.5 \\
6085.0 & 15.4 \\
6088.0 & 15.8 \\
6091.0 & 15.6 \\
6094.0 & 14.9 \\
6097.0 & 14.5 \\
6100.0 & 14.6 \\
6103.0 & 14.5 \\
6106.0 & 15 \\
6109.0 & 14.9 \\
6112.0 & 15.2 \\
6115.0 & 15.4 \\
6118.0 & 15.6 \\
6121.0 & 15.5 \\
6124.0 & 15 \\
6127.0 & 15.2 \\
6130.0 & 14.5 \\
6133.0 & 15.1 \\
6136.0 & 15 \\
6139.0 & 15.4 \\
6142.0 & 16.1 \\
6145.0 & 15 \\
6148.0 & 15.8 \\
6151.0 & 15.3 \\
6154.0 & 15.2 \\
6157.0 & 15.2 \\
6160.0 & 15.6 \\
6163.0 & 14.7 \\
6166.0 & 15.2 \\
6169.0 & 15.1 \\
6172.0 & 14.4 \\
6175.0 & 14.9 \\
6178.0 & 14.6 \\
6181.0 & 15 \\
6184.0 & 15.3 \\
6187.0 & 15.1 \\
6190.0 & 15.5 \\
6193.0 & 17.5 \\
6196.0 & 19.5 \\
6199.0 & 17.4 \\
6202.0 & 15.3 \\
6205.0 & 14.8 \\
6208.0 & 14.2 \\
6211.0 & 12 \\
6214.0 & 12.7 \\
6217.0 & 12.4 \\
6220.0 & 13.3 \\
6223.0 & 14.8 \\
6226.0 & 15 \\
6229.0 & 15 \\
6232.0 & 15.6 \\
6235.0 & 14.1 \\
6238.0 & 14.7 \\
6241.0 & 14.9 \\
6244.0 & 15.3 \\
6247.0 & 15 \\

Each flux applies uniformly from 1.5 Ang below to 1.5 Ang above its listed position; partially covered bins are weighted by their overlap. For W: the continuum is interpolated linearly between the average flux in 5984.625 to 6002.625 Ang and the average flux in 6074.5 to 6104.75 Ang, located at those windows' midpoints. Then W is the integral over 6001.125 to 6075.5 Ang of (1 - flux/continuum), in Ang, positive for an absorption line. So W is 0.4 Ang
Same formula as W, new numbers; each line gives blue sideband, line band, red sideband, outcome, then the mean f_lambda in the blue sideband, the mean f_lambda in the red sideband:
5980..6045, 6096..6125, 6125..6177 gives 0.1 Ang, 14.9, 15.2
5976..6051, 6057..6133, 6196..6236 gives -2.2 Ang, 14.9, 14.6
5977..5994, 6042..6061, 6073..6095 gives 0.5 Ang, 15.2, 15.4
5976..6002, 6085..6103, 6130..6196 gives 0.2 Ang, 15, 15.4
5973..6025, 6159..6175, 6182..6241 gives -0.1 Ang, 14.8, 15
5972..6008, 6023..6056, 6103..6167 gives 0.2 Ang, 15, 15.2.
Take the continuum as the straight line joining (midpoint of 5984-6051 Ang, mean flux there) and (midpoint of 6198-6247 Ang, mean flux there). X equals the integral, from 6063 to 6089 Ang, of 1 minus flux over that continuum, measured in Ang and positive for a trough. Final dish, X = -1.10 Ang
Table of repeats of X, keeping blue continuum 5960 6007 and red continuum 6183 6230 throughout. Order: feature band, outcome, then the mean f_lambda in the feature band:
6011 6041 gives 0.32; 14.8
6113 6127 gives -0.35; 15.3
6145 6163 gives -0.41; 15.3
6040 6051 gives 0.19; 14.7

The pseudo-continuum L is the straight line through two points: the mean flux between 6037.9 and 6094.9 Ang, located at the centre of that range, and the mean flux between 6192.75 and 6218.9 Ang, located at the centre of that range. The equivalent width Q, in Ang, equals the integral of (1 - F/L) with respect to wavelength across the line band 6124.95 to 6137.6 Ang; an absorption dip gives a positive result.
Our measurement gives 0.1 Ang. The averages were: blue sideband 15.2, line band 15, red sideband 14.9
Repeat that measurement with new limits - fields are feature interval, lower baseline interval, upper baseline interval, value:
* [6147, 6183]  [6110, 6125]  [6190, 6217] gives 0.5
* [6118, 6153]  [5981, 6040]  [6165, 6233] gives -0.8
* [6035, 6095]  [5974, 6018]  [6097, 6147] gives -0.8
